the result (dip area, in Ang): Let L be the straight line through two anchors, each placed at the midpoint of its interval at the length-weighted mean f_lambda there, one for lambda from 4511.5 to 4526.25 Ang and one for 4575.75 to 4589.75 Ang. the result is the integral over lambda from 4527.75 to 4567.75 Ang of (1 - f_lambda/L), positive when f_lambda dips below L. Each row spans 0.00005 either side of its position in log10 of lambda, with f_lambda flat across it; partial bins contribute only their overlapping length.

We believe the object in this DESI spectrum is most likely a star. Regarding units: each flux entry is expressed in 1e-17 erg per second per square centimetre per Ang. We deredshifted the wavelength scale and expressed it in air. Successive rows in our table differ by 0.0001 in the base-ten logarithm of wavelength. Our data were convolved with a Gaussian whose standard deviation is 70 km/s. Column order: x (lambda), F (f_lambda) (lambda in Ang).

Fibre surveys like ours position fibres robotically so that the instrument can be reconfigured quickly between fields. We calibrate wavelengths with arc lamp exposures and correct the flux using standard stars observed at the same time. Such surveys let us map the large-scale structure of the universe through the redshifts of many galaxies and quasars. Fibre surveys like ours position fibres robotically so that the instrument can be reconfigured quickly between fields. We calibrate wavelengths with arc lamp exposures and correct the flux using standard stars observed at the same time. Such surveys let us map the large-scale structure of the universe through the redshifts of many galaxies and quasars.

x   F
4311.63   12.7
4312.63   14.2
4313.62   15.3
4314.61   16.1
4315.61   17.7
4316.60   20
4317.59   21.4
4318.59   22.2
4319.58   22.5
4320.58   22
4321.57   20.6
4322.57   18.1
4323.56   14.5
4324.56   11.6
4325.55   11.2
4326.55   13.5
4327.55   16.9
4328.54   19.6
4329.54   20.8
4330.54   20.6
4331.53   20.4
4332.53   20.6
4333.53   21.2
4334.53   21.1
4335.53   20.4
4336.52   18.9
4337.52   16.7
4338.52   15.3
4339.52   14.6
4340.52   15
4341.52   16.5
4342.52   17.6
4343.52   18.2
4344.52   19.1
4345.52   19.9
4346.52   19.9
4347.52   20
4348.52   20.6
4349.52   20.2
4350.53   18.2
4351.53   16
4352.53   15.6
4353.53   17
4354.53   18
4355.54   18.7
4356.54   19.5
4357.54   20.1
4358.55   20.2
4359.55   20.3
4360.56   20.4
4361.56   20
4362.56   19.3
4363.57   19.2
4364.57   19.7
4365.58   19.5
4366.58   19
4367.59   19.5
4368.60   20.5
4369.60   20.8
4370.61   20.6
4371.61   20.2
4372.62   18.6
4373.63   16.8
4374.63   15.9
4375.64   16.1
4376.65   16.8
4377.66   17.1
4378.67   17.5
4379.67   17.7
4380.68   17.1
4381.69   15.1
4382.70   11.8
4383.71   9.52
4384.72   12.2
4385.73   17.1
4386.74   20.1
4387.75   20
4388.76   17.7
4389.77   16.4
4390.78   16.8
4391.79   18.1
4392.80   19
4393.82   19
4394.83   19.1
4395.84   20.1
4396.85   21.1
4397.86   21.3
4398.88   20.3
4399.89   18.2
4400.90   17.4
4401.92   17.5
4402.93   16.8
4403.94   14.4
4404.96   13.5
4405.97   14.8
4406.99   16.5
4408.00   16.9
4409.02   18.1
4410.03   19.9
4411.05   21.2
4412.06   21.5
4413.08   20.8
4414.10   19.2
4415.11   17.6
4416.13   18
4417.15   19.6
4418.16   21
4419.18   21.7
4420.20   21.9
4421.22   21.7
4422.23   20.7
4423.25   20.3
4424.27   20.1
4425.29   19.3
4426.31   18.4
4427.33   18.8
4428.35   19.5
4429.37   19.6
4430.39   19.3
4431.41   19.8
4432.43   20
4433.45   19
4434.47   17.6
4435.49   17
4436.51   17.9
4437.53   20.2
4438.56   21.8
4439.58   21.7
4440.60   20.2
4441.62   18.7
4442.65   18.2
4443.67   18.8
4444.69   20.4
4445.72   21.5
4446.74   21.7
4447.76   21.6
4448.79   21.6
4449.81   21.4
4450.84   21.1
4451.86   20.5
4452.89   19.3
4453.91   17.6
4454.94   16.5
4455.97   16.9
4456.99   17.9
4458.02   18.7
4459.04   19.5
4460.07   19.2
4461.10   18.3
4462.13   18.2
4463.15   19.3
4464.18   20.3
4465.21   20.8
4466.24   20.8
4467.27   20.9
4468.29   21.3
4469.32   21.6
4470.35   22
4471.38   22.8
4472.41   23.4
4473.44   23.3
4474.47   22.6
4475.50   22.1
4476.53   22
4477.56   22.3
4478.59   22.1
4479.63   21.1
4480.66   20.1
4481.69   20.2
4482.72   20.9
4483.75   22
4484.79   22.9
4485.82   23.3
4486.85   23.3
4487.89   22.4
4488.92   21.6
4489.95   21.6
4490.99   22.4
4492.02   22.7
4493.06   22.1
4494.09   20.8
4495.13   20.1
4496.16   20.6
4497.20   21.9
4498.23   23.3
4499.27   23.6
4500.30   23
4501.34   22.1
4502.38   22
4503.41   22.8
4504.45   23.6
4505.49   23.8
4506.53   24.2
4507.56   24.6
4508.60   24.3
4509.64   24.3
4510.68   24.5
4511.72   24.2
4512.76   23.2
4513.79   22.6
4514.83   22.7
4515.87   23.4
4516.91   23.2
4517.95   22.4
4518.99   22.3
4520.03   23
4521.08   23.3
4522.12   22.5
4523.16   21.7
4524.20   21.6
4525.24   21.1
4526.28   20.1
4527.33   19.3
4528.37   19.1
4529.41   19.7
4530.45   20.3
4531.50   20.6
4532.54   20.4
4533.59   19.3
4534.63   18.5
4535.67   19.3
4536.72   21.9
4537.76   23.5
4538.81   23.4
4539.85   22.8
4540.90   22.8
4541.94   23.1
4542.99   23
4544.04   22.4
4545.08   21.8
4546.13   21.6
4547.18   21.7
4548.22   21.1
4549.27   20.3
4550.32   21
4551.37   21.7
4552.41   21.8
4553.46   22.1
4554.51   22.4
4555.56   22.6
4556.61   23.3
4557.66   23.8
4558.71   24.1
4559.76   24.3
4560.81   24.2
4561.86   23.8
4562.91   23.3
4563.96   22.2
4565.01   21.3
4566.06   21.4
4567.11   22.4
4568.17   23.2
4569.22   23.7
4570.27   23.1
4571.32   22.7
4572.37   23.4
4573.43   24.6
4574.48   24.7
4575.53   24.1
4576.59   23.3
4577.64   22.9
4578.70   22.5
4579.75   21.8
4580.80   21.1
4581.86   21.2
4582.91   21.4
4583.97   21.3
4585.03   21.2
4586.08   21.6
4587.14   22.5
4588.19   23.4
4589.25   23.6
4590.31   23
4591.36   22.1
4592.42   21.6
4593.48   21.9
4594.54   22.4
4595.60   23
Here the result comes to 0.9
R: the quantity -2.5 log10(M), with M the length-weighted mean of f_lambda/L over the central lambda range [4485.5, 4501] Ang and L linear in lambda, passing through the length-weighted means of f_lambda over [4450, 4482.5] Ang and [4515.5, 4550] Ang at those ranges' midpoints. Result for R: -0.07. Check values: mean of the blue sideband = 20.4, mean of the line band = 22.2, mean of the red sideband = 21.5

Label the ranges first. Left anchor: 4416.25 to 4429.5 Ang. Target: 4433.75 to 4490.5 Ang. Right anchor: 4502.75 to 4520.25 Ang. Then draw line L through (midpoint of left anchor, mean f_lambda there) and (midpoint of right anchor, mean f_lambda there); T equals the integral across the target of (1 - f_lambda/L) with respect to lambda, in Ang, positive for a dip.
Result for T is 2.8 Ang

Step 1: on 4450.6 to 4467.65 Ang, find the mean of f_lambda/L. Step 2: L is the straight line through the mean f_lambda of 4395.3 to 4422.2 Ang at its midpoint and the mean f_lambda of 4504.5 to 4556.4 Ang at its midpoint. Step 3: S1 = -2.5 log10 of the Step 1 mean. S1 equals 0.061 mag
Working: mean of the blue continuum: 18.9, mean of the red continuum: 22.1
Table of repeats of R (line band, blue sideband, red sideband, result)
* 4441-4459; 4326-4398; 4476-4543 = 0.05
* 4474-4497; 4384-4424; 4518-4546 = -0.07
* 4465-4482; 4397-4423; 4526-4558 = -0.09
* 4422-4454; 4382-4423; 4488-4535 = -0.02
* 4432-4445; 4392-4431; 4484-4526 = 0.04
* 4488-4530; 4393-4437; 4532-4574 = -0.06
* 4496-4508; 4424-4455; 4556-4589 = -0.09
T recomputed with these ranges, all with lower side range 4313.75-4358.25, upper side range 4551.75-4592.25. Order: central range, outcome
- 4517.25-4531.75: 0.4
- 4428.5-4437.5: 0.6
